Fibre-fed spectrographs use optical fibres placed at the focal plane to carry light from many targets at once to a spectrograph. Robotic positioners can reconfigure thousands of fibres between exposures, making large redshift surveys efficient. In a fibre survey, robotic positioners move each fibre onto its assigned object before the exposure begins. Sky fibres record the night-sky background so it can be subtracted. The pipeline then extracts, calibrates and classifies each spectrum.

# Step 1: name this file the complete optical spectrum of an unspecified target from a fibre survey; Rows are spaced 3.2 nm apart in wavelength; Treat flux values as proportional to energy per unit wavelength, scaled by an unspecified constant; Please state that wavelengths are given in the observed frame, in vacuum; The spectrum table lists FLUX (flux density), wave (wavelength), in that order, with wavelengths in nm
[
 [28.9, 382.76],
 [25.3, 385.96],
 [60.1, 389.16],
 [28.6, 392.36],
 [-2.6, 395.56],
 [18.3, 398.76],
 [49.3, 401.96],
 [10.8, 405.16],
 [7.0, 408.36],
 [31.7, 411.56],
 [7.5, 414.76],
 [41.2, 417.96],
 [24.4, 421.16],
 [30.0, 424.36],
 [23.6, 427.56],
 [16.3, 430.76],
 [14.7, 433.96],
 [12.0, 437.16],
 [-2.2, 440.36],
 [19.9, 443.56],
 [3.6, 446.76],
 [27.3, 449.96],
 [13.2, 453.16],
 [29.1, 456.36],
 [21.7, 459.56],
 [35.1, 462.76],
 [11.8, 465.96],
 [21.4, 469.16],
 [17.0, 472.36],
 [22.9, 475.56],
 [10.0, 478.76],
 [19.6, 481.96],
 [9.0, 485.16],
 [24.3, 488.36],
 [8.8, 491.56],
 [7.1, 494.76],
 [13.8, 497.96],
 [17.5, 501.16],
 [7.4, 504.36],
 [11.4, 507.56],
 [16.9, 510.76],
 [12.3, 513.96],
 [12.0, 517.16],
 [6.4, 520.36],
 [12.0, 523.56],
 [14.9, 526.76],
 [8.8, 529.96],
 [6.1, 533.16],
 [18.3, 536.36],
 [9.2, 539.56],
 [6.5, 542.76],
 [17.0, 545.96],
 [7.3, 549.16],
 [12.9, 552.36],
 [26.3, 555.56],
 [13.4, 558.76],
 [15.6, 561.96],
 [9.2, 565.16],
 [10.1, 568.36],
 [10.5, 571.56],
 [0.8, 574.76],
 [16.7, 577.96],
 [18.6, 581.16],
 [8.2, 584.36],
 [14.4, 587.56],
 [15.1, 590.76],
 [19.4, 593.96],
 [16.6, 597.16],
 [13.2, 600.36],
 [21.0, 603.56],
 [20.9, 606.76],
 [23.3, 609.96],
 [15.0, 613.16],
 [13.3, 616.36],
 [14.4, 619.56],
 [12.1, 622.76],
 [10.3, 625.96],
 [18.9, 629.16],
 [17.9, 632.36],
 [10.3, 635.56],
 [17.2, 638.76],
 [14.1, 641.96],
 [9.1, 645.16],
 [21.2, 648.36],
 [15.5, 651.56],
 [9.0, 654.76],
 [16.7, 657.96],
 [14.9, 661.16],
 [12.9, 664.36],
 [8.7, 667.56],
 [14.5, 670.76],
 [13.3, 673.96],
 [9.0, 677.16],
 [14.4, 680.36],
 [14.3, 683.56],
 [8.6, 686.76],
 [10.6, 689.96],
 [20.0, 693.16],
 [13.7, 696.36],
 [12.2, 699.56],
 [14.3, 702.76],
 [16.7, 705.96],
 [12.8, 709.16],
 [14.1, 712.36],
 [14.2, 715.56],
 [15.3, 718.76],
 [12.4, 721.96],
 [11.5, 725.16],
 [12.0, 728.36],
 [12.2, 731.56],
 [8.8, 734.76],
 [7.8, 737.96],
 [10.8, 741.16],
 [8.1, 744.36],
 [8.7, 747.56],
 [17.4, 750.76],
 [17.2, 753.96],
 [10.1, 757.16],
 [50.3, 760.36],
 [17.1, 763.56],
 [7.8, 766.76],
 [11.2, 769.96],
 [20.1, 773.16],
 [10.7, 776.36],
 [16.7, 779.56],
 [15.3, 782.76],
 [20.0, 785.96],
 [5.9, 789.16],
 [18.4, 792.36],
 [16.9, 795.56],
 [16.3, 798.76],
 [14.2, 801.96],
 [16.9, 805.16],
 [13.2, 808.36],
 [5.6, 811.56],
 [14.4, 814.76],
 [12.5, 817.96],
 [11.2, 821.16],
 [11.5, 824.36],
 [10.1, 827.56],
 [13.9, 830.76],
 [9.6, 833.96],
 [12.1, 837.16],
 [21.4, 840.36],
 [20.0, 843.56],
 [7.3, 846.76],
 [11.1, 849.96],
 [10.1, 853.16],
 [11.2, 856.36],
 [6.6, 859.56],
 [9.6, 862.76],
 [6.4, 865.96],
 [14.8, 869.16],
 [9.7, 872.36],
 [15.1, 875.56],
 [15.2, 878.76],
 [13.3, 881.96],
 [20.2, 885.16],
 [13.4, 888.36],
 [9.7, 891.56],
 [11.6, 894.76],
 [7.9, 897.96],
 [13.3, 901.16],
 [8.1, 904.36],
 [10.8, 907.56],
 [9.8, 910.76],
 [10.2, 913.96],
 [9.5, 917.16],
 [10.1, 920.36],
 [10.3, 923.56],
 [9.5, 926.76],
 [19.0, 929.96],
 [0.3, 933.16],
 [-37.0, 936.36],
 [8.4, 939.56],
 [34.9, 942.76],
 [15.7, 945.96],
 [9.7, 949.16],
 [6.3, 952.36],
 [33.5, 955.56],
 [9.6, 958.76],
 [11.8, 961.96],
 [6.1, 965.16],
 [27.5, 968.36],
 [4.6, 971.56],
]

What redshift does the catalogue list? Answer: 1.04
